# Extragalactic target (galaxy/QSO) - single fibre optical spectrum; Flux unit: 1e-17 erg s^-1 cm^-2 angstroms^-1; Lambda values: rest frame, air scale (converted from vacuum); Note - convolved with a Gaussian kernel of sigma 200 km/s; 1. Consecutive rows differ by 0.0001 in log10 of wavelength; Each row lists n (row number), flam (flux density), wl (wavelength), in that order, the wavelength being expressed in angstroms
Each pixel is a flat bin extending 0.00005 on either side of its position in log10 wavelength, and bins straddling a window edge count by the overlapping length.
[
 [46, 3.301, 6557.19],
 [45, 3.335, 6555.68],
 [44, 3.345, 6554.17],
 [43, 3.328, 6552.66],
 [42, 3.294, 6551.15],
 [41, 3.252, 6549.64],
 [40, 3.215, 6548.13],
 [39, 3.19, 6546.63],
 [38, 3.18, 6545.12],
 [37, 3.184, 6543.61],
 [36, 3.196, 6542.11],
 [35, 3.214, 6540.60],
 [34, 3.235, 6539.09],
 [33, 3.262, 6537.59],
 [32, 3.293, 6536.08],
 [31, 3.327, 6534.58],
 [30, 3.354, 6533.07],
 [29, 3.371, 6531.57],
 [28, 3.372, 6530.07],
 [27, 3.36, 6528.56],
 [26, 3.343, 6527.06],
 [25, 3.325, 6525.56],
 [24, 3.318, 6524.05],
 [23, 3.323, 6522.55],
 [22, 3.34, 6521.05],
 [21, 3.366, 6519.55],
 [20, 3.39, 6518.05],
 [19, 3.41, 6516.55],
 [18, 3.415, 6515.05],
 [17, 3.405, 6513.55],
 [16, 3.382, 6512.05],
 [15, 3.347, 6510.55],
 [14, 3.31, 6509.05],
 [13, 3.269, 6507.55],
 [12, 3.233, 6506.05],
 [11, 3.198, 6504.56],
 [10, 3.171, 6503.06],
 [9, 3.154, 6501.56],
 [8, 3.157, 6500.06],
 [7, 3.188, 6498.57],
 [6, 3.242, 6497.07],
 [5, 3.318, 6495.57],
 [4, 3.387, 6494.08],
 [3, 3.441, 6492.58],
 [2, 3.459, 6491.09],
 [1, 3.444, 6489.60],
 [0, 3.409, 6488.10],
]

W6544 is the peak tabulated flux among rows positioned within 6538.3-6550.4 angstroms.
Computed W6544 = 3.252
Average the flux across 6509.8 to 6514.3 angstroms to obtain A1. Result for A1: 3.38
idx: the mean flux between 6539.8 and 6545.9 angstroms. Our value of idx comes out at 3.19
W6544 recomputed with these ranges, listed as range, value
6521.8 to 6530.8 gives 3.372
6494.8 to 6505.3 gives 3.318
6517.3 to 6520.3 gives 3.39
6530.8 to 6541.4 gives 3.371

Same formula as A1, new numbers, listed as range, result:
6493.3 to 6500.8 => 3.26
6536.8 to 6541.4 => 3.23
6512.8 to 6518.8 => 3.41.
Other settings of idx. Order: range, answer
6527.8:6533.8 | 3.37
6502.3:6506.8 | 3.2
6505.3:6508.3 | 3.26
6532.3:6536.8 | 3.33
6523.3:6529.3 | 3.34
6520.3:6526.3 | 3.32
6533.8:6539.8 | 3.28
